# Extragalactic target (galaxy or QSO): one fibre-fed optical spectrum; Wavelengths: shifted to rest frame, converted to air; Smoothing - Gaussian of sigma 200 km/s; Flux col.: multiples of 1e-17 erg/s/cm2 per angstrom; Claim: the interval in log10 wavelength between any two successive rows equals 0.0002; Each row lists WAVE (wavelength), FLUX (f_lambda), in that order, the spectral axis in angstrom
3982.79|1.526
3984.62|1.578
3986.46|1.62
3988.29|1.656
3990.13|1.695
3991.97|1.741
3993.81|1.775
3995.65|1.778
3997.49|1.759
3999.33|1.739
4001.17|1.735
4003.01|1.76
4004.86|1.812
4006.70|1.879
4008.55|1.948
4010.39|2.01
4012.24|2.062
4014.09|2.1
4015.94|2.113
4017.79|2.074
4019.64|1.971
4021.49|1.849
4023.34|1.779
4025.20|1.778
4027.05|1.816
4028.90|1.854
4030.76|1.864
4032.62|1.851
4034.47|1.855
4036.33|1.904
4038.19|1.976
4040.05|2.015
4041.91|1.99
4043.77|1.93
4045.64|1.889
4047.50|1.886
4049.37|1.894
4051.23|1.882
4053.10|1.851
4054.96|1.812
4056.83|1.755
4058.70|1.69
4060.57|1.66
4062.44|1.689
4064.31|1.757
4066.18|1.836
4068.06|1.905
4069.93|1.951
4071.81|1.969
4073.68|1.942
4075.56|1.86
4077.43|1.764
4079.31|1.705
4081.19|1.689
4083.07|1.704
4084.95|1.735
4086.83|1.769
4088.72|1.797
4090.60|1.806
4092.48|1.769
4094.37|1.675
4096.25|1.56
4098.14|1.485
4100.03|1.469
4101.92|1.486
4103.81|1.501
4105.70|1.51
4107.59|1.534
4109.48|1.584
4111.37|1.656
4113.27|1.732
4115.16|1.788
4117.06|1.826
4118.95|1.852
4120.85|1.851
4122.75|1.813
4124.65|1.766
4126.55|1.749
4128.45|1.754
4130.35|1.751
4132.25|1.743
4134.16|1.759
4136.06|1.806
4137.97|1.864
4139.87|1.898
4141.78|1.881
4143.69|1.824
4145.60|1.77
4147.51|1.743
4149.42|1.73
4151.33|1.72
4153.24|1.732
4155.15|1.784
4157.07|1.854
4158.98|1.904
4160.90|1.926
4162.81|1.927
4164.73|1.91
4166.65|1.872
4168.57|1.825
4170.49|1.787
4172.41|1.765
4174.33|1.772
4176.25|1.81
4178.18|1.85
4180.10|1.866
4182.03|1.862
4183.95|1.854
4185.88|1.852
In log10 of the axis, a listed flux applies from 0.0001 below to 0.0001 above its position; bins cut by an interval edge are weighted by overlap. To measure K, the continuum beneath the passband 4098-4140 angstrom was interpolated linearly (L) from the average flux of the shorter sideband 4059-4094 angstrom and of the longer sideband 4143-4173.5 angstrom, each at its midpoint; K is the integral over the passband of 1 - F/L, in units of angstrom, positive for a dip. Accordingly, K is 2.3 angstrom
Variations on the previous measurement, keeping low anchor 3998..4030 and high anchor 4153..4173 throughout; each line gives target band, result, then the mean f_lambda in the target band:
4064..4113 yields 4.3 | 1.71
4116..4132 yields 0.6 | 1.79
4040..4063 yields 0.6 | 1.84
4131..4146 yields 0.3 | 1.82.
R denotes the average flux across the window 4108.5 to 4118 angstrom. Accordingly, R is 1.72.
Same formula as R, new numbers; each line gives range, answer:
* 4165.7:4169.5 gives 1.85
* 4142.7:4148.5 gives 1.78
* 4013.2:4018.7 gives 2.1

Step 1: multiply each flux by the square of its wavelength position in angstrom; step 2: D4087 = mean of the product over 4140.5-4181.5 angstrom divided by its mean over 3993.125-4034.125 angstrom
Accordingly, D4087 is 1.0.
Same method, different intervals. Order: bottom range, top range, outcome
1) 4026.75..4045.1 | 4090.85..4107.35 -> 0.85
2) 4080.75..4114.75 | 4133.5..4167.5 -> 1.15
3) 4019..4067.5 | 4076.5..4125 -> 0.94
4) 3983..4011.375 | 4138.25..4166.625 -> 1.12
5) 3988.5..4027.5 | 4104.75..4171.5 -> 1.02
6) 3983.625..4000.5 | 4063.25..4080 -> 1.13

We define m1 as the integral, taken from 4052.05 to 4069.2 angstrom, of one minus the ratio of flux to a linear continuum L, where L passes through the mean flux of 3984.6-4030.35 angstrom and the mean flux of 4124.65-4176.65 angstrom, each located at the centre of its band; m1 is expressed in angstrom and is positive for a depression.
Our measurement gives 0.5 angstrom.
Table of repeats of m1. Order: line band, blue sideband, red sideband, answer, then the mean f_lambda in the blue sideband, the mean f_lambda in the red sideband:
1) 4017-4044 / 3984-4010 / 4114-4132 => -2.0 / 1.76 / 1.79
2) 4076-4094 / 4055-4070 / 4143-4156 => 0.2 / 1.77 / 1.76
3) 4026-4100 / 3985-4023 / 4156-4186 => 1.6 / 1.85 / 1.85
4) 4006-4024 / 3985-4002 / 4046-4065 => -2.5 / 1.72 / 1.79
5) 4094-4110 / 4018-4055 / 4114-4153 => 2.6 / 1.89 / 1.79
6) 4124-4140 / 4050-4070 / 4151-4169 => 0.5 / 1.79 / 1.85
